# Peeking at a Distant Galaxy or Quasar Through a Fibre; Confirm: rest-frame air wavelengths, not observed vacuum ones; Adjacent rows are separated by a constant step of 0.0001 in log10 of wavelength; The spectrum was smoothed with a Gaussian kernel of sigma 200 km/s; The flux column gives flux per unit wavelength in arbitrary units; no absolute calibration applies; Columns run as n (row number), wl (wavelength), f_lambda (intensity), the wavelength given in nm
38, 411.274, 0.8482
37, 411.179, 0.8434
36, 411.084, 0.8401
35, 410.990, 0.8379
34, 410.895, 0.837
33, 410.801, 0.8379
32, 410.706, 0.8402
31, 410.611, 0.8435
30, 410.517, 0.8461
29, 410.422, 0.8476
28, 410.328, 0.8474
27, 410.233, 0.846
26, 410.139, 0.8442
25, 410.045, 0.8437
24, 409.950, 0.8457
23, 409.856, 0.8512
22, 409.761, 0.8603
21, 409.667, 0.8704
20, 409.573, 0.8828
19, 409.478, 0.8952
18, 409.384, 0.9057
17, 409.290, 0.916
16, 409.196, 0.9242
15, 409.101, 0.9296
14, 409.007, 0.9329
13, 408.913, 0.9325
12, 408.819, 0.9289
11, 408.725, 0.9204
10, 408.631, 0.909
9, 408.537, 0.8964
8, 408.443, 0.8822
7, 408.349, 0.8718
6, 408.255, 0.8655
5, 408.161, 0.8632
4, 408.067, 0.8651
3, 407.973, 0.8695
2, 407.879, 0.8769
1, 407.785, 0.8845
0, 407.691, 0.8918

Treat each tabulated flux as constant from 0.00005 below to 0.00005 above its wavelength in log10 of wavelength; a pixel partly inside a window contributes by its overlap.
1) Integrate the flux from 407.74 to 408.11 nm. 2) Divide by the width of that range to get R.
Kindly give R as 0.874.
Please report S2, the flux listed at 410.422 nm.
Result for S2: 0.8476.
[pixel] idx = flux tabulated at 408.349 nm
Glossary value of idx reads 0.8718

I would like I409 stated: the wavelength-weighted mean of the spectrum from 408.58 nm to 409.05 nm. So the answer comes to 0.926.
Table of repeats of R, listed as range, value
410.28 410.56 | 0.845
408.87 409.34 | 0.927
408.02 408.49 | 0.87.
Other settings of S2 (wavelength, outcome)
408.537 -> 0.8964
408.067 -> 0.8651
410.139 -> 0.8442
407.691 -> 0.8918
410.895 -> 0.837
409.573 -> 0.8828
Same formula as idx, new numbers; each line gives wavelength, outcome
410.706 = 0.8402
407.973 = 0.8695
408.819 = 0.9289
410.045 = 0.8437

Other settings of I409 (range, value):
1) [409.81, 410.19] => 0.848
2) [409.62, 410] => 0.856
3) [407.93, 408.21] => 0.866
